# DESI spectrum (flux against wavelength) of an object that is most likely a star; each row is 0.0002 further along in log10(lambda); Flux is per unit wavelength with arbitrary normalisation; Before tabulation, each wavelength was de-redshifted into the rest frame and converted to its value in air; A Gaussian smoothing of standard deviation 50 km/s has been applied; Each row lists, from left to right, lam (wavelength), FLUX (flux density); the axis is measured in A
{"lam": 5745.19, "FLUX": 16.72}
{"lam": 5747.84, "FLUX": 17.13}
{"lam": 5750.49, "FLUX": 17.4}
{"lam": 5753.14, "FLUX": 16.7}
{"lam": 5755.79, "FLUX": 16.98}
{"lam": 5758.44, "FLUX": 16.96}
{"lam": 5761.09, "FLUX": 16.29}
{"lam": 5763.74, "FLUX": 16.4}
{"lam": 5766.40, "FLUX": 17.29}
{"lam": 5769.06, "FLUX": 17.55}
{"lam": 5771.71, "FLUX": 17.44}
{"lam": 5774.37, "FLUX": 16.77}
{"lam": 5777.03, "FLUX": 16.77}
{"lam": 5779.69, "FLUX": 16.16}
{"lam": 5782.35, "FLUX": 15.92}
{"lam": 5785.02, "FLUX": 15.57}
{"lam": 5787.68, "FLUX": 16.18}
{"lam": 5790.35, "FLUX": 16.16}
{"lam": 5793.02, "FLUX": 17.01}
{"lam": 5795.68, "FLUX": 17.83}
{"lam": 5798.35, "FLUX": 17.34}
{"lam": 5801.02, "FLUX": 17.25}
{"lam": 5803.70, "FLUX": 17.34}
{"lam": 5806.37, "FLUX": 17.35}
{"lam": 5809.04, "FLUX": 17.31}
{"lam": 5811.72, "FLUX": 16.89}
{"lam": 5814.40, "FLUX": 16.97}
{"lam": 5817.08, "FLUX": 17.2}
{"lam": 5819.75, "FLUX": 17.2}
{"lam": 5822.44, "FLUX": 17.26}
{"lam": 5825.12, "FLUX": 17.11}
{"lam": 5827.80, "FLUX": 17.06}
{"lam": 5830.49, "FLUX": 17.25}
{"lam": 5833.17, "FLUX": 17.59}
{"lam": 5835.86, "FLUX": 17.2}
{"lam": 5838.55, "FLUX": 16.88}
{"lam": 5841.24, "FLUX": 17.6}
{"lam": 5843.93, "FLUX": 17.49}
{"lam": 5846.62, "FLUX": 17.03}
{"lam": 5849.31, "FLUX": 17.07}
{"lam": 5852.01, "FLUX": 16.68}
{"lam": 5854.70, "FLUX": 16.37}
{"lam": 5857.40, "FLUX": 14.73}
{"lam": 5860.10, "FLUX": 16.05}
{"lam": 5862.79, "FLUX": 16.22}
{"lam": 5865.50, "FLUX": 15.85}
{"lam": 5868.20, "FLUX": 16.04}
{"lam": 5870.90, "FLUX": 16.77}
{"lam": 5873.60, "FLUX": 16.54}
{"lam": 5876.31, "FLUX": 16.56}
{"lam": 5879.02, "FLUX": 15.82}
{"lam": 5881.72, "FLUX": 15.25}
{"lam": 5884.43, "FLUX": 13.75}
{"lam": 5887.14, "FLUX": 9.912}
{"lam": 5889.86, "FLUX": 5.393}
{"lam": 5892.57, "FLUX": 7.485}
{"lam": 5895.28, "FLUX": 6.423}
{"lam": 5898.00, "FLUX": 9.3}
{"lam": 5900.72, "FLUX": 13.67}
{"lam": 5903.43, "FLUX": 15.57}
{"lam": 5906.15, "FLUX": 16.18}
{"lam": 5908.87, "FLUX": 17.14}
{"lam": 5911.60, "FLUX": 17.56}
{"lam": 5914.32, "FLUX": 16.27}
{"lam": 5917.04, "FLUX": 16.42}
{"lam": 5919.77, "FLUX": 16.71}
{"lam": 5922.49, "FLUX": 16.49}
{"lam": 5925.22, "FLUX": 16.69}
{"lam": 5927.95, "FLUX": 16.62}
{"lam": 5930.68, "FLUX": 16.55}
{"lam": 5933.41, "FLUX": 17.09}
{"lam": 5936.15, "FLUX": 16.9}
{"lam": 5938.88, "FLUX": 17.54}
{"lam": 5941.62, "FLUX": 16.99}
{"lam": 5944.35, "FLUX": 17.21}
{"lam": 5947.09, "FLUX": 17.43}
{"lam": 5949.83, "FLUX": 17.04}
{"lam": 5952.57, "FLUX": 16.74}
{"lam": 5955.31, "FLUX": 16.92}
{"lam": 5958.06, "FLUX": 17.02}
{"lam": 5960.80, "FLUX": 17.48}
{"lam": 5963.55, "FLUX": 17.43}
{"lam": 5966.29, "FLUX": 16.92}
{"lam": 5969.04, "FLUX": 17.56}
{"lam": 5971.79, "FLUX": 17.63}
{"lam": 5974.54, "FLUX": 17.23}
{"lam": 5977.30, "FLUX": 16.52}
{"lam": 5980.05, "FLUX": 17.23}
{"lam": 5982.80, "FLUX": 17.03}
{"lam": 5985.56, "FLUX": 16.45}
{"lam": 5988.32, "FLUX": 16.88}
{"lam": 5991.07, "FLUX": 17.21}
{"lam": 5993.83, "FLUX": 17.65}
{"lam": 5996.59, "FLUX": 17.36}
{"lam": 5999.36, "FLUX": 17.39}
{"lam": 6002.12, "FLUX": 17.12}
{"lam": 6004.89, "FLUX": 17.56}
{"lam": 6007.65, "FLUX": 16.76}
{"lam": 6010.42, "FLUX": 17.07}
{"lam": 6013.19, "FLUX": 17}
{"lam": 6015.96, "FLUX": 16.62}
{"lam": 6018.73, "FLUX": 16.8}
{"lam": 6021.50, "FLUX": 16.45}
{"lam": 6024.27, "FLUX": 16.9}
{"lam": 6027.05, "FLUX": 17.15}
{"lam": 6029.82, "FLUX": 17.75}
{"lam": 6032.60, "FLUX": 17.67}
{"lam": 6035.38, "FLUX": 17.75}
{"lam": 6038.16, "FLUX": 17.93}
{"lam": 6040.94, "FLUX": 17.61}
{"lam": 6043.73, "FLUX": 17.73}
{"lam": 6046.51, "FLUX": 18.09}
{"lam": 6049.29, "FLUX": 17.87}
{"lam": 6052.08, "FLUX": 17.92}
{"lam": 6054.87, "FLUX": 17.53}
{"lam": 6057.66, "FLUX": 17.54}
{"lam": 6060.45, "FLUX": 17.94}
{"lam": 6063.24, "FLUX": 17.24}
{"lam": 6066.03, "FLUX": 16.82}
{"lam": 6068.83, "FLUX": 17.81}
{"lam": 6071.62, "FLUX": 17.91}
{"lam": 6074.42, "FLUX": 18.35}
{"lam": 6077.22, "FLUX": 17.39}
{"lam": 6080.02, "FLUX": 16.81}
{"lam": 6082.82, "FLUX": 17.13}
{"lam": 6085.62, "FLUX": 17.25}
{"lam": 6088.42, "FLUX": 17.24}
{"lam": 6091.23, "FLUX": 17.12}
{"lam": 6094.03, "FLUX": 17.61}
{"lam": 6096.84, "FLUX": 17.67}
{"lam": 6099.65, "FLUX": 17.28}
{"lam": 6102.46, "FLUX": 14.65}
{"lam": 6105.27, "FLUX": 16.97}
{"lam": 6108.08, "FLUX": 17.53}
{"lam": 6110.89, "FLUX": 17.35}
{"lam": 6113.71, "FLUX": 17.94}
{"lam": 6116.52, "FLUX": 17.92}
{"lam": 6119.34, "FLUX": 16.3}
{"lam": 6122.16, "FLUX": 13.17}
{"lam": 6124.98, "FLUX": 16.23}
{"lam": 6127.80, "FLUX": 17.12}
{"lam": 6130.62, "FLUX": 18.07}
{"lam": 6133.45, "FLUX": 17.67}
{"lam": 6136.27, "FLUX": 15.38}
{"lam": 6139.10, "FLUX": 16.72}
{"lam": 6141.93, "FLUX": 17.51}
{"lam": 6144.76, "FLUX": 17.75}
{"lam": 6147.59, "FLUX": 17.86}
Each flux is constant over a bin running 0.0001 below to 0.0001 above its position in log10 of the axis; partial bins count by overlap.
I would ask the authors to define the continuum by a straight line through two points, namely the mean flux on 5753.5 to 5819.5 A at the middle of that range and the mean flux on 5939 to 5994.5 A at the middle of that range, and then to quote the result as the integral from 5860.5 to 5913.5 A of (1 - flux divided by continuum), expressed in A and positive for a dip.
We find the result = 9.9 A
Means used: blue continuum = 16.9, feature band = 13.8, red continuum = 17.1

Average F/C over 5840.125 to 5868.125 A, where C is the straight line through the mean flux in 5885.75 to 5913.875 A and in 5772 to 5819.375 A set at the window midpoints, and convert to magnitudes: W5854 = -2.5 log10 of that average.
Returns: -0.166 mag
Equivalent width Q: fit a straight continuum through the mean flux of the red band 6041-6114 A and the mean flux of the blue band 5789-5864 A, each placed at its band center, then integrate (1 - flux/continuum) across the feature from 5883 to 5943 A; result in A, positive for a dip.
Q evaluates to 9.6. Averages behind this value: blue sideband 17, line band 14.4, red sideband 17.4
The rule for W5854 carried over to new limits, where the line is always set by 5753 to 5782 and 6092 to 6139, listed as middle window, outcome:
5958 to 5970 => -0.03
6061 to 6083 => -0.04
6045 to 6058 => -0.06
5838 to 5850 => -0.03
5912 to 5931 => 0.01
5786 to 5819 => -0.02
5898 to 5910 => 0.13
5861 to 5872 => 0.04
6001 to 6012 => -0.02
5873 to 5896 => 0.38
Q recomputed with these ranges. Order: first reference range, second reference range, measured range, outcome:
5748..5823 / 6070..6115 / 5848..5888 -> 3.2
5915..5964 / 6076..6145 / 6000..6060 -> -1.6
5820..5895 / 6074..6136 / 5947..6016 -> -4.0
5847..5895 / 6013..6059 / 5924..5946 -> -2.0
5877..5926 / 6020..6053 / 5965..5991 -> -1.9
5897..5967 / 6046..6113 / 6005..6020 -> 0.1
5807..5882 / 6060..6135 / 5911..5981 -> -0.5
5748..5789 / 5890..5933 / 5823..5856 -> -3.3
